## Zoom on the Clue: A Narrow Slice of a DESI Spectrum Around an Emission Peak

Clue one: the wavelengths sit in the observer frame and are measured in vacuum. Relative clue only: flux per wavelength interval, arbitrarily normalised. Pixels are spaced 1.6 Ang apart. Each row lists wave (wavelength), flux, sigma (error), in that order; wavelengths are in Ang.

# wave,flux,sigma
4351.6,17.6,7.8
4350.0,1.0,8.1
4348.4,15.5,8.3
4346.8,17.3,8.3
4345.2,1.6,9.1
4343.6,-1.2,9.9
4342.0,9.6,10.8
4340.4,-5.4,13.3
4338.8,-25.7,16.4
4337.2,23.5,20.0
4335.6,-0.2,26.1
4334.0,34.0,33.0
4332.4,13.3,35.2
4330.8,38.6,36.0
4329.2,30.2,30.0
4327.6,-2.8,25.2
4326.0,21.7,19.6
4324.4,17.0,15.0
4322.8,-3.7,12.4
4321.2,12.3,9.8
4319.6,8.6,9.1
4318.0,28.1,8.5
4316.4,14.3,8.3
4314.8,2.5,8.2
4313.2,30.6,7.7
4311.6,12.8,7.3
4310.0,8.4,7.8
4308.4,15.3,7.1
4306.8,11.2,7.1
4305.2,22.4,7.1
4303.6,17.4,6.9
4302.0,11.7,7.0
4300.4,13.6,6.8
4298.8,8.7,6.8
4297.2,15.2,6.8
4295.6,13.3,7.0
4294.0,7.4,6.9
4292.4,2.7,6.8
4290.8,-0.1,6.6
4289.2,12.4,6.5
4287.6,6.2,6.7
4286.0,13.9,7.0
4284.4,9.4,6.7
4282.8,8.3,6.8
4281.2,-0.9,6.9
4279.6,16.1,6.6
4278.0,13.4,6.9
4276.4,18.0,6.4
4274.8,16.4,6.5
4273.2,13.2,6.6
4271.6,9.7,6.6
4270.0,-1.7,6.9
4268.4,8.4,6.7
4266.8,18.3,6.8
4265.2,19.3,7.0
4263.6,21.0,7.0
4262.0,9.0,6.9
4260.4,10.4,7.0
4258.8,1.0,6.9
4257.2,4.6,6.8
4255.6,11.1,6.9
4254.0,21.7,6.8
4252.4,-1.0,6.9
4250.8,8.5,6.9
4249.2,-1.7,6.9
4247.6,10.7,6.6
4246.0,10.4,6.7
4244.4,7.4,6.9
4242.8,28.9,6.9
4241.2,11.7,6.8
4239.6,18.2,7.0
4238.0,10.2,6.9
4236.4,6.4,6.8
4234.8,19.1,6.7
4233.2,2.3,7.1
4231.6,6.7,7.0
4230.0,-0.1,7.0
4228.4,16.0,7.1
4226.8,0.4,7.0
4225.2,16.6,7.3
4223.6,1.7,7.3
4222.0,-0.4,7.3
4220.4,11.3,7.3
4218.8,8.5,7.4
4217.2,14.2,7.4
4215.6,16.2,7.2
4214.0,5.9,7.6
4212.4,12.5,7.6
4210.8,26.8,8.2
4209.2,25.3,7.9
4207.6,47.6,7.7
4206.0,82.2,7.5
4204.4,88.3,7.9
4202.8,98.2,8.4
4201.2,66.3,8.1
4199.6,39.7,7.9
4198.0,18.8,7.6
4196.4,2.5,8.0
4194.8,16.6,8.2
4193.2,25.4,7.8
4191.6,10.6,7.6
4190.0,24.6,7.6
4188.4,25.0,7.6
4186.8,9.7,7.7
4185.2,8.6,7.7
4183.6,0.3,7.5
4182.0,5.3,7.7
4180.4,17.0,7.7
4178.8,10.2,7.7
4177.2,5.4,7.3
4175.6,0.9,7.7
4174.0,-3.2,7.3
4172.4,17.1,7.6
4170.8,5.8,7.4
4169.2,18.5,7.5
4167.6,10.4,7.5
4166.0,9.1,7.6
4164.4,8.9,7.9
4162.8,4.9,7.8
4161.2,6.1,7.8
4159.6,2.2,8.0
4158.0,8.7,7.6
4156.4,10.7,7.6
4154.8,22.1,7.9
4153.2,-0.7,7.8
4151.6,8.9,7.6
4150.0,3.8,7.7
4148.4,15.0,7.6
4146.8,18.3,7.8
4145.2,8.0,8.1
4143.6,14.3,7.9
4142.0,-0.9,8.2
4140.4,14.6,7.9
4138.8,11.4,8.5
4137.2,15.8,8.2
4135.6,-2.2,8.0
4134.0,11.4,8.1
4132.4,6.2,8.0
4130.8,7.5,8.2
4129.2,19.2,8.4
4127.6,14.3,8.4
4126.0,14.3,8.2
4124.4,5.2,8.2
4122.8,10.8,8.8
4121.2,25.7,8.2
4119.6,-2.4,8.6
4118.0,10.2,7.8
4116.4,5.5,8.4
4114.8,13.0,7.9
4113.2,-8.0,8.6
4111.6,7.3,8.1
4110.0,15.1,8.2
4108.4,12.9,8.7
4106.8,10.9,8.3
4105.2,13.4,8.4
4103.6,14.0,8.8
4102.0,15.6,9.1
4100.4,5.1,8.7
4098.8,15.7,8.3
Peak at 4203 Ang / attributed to [O II] 3727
